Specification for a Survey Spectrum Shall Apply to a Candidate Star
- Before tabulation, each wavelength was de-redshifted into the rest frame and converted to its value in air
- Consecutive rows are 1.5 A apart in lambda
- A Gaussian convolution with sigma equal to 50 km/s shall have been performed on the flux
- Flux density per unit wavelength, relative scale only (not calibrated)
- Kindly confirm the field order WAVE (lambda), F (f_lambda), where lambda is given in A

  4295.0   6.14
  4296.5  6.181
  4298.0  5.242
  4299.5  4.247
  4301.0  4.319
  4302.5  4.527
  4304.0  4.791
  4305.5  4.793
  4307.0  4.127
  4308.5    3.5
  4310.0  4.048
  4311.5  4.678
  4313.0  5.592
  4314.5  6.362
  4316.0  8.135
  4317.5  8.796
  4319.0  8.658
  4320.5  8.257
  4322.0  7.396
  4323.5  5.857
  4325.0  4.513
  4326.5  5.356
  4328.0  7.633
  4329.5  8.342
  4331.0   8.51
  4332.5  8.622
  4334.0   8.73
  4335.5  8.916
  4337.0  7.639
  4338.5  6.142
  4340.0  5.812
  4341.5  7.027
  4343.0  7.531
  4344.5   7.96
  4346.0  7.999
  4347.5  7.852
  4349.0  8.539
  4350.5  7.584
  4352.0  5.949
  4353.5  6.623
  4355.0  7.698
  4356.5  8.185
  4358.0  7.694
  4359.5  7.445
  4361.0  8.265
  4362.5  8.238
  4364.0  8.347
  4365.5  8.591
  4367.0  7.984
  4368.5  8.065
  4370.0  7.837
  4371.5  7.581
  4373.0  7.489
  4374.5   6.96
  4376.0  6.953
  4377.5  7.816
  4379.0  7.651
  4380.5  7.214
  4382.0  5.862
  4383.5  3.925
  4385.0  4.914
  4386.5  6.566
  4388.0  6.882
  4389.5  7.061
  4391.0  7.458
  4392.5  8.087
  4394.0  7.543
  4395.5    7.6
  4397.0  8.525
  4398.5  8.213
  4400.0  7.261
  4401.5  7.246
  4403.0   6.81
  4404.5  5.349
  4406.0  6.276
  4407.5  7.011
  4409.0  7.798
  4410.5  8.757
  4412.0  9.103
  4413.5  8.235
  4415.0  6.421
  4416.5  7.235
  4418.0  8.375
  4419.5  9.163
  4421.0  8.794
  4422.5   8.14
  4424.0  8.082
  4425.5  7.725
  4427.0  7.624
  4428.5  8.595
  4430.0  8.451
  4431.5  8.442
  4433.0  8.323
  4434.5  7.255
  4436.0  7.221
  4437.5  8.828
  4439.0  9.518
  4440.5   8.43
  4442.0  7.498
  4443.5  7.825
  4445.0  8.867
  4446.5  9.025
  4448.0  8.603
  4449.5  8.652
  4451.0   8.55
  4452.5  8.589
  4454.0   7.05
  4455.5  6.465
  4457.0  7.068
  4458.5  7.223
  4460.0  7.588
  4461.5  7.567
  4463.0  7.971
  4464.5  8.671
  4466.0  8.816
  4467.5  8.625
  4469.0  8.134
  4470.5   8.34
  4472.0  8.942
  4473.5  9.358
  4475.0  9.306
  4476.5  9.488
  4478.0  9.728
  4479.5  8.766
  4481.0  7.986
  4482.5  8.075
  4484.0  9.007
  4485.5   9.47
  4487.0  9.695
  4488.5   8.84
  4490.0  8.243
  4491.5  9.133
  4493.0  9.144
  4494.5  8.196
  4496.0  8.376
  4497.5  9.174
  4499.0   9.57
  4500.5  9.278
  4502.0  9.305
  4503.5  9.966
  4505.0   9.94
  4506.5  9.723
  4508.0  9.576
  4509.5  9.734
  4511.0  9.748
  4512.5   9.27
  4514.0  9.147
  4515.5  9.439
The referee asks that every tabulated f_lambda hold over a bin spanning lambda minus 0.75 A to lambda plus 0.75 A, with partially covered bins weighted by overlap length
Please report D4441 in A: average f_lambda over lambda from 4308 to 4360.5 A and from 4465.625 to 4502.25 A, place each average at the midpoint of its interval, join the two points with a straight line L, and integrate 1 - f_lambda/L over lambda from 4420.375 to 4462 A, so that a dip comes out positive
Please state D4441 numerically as 1.7 A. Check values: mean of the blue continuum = 7.15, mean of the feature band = 8.07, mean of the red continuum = 8.92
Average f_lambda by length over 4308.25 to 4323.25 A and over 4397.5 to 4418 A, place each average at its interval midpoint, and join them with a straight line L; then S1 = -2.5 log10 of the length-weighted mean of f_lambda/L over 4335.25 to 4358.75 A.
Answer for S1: -0.08 mag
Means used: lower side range 6.62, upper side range 7.41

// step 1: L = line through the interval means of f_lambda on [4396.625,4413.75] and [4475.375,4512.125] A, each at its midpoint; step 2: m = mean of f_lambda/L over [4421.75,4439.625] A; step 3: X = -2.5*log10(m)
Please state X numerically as -0.02 mag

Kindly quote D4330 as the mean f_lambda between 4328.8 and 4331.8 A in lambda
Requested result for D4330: 8.43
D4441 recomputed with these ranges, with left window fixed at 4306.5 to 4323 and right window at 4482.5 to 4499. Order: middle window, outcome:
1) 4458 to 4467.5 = 0.5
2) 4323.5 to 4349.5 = -2.9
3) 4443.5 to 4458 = 0.5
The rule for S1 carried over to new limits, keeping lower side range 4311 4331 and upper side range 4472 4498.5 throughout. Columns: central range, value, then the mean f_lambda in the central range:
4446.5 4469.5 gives 0.08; 8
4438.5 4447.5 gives -0.01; 8.5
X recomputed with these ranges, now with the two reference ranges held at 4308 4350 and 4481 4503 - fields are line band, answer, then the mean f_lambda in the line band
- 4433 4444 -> 0.03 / 8.1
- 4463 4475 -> 0.00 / 8.69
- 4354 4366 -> -0.08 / 8.02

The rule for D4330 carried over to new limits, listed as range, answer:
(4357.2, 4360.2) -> 7.58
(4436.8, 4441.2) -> 8.93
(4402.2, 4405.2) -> 6.11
